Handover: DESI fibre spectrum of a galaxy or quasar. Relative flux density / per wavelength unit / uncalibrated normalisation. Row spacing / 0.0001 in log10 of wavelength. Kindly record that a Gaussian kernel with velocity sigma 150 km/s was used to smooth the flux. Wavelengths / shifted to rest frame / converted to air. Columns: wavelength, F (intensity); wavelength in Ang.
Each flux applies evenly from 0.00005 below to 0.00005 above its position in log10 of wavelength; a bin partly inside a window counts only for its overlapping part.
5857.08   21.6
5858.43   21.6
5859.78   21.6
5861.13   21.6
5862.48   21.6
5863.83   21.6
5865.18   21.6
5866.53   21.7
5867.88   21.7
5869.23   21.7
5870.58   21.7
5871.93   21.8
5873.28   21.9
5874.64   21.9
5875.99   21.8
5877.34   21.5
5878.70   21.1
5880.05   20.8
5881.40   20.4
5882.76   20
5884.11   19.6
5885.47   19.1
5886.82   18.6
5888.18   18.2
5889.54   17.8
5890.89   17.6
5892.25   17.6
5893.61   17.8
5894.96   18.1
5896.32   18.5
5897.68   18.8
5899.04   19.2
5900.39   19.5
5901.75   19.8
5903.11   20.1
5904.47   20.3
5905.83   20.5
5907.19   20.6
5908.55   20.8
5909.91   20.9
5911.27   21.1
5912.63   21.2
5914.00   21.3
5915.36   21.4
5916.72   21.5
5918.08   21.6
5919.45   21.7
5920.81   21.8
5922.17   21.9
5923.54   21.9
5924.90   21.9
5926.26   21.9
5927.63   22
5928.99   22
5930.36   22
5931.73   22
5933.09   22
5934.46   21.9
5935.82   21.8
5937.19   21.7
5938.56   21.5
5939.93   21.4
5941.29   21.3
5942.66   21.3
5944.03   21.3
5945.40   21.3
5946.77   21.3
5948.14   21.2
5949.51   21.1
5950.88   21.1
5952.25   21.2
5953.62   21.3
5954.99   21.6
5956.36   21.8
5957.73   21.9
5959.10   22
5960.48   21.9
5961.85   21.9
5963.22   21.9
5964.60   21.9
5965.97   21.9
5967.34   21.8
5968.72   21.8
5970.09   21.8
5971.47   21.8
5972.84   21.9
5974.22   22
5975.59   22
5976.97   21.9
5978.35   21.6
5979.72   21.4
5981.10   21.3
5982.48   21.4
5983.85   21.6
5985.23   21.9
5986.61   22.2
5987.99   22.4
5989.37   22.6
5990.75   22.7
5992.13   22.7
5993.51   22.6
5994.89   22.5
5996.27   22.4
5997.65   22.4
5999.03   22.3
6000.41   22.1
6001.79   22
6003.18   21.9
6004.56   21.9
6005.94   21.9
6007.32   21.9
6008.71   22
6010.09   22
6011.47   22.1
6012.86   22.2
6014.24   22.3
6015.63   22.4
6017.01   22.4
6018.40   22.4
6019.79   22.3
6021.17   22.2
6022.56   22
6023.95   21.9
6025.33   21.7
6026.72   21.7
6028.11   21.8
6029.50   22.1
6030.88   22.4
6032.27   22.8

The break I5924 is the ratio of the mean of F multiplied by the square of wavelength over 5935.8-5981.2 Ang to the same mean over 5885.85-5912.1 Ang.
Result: 1.1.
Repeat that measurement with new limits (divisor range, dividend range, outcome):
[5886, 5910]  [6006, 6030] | 1.20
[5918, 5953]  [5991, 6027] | 1.05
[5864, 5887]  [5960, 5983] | 1.07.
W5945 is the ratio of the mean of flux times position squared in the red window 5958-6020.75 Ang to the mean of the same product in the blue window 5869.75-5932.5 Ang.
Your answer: 1.1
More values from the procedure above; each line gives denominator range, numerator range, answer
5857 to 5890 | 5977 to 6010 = 1.10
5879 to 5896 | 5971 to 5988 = 1.19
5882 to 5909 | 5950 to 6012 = 1.18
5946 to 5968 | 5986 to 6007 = 1.05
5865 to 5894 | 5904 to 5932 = 1.07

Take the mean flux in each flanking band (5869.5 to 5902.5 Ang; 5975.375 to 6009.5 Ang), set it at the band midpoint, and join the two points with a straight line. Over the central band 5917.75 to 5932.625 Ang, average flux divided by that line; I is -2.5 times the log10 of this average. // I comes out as -0.07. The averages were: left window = 19.7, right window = 22.1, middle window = 21.9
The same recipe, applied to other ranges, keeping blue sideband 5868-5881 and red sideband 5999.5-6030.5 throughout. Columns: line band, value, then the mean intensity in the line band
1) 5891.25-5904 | 0.15 mag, 18.8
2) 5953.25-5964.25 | 0.00 mag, 21.8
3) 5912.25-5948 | 0.01 mag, 21.6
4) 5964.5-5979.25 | 0.00 mag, 21.9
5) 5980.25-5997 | -0.01 mag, 22.2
